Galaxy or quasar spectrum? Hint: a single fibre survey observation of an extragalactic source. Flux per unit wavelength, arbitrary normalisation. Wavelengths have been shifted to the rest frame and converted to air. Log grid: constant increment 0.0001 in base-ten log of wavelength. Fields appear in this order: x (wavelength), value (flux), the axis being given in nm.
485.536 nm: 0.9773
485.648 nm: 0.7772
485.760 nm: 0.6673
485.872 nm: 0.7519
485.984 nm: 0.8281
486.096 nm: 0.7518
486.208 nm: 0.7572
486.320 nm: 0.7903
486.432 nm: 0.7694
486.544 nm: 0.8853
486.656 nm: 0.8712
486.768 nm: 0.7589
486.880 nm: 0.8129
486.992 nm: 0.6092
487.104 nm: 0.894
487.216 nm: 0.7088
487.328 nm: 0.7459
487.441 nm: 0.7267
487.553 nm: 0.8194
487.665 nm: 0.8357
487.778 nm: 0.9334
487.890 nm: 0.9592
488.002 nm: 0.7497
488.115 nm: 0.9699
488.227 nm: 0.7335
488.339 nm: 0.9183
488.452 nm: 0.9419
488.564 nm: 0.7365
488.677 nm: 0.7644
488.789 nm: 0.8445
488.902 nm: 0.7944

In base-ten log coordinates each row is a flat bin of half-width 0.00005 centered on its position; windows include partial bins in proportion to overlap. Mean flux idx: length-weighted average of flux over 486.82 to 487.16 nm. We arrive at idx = 0.773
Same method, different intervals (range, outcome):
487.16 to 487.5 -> 0.728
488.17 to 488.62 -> 0.834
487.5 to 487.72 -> 0.829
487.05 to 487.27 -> 0.802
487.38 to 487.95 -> 0.853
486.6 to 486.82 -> 0.816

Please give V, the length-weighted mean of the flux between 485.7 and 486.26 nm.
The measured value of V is 0.751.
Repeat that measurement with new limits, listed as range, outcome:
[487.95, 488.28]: 0.819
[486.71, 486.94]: 0.785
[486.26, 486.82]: 0.815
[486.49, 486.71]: 0.878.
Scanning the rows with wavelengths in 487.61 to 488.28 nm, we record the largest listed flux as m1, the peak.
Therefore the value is 0.9699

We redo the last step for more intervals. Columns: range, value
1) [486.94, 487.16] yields 0.894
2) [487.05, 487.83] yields 0.9334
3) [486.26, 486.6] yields 0.8853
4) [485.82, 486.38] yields 0.8281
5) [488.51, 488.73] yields 0.7644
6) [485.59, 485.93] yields 0.7772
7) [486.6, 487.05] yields 0.8712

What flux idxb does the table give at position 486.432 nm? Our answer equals 0.7694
